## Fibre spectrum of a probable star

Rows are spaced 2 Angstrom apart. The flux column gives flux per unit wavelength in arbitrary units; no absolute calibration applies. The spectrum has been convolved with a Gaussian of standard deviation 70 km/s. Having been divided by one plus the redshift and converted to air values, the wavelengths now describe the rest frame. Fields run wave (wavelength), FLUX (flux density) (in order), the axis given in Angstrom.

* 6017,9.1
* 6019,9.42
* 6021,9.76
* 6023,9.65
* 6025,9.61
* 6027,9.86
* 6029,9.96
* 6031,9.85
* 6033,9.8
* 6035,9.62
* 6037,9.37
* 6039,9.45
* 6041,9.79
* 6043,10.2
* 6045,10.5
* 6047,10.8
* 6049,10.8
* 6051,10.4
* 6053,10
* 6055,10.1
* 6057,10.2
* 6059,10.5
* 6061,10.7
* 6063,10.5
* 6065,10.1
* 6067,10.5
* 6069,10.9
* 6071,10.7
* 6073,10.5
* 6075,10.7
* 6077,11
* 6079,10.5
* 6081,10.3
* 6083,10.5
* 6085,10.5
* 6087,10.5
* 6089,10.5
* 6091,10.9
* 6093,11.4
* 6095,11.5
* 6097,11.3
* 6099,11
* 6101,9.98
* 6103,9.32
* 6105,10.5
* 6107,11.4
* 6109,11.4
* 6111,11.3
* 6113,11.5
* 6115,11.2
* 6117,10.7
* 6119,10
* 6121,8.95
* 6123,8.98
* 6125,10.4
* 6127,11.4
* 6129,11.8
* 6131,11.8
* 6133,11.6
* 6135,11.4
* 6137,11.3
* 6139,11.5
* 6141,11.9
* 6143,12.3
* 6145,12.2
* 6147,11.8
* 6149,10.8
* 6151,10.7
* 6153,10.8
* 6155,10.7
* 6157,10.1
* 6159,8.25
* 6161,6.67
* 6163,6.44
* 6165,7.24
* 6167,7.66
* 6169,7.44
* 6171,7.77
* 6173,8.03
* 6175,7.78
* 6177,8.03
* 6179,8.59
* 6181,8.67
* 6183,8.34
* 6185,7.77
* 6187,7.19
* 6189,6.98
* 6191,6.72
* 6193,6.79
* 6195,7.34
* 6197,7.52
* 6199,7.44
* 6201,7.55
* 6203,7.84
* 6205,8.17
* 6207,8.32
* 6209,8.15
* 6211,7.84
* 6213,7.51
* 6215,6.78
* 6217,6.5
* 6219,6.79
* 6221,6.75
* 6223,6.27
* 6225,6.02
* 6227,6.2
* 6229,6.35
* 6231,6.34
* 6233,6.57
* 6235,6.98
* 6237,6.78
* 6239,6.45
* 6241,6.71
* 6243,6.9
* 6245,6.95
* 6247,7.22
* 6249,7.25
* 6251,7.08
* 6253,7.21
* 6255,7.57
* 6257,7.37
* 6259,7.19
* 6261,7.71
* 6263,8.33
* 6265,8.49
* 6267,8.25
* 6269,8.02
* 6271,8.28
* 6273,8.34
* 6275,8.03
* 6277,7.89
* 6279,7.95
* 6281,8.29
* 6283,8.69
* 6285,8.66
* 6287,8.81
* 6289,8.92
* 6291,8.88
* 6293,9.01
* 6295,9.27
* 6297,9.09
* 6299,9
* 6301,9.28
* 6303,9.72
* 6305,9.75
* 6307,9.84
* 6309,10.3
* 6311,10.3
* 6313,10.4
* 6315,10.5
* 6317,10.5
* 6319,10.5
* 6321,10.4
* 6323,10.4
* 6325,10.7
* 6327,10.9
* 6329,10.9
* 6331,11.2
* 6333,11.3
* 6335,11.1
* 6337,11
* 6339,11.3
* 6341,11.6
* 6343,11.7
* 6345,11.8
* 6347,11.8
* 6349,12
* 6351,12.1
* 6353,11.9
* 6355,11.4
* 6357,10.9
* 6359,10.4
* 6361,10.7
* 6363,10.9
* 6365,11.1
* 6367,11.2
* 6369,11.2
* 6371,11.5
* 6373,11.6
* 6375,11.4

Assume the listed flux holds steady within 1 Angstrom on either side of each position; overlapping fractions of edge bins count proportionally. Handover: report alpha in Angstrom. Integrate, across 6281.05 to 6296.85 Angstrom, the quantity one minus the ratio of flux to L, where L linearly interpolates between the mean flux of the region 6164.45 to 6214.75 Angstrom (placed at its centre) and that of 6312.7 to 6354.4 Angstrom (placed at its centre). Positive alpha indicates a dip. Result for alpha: 1.9 Angstrom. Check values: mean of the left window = 7.7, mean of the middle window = 8.87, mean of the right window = 11.2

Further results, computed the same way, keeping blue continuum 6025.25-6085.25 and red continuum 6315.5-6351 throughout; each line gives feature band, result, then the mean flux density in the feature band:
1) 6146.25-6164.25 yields 1.8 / 9.52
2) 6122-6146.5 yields -2.0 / 11.4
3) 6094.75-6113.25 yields -0.8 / 10.9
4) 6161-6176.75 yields 4.7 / 7.45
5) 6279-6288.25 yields 2.1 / 8.55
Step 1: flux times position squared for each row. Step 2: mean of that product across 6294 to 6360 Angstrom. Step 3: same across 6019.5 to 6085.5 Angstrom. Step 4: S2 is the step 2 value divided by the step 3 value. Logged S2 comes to 1.1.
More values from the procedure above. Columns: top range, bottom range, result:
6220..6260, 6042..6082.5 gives 0.69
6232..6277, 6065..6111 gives 0.73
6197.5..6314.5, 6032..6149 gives 0.78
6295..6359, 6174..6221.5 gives 1.48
